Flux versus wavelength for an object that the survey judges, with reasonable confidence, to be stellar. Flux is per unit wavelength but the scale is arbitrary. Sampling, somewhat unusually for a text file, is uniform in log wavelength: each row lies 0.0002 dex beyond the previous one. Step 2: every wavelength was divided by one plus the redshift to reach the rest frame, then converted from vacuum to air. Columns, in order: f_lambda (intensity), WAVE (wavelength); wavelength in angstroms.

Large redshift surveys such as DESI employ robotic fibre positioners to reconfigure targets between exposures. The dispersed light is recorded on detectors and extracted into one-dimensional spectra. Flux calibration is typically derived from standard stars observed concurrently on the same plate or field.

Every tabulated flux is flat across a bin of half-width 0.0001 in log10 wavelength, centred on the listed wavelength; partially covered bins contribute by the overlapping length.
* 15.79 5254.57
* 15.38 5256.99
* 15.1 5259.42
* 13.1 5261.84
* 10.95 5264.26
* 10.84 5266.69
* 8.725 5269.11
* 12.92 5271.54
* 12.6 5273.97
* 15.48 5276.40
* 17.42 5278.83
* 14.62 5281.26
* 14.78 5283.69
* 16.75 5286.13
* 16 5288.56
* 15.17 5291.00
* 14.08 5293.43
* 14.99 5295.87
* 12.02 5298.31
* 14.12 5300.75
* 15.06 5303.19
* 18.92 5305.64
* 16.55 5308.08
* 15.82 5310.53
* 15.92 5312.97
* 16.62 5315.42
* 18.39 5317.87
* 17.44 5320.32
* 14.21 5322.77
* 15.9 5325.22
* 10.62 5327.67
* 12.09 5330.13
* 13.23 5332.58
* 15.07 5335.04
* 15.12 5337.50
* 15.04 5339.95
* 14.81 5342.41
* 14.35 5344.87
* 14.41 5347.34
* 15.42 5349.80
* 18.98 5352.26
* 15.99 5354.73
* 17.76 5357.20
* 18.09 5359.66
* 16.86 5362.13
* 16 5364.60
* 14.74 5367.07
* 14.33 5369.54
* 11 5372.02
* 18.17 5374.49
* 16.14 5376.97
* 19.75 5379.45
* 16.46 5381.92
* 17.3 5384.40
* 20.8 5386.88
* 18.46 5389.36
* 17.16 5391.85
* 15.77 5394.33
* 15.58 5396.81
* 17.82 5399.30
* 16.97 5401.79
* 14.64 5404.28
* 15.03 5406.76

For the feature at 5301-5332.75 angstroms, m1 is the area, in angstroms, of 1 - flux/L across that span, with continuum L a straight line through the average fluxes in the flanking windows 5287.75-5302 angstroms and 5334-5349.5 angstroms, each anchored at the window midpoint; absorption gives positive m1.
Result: -2.0 angstroms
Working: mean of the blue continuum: 14.4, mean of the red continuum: 14.8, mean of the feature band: 15.5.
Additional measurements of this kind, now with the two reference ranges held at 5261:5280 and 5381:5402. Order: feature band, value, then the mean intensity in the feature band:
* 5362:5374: 1.4 angstroms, 14.6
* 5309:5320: -1.8 angstroms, 16.7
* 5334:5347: 0.5 angstroms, 14.8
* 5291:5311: -1.8 angstroms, 15.2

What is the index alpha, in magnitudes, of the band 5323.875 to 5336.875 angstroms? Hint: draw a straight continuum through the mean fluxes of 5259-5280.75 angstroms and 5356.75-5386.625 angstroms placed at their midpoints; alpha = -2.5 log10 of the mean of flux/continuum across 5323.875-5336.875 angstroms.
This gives 0.12 mag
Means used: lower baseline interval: 13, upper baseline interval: 16.5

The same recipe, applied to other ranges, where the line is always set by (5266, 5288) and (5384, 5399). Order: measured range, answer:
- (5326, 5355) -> 0.10 mag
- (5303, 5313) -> -0.12 mag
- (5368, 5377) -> 0.15 mag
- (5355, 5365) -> -0.04 mag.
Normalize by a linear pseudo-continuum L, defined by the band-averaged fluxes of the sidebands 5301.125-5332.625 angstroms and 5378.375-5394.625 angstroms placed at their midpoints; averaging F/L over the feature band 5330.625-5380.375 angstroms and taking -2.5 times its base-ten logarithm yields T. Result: 0.083 mag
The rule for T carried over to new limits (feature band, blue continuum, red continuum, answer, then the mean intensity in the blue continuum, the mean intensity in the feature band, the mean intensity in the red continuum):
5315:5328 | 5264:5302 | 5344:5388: -0.05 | 13.9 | 15.8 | 16.5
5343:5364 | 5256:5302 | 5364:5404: -0.04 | 13.9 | 16.4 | 16.6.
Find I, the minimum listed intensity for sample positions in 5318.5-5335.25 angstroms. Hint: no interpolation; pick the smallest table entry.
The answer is 10.62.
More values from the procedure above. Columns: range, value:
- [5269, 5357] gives 8.725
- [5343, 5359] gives 14.35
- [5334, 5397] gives 11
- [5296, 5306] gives 12.02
